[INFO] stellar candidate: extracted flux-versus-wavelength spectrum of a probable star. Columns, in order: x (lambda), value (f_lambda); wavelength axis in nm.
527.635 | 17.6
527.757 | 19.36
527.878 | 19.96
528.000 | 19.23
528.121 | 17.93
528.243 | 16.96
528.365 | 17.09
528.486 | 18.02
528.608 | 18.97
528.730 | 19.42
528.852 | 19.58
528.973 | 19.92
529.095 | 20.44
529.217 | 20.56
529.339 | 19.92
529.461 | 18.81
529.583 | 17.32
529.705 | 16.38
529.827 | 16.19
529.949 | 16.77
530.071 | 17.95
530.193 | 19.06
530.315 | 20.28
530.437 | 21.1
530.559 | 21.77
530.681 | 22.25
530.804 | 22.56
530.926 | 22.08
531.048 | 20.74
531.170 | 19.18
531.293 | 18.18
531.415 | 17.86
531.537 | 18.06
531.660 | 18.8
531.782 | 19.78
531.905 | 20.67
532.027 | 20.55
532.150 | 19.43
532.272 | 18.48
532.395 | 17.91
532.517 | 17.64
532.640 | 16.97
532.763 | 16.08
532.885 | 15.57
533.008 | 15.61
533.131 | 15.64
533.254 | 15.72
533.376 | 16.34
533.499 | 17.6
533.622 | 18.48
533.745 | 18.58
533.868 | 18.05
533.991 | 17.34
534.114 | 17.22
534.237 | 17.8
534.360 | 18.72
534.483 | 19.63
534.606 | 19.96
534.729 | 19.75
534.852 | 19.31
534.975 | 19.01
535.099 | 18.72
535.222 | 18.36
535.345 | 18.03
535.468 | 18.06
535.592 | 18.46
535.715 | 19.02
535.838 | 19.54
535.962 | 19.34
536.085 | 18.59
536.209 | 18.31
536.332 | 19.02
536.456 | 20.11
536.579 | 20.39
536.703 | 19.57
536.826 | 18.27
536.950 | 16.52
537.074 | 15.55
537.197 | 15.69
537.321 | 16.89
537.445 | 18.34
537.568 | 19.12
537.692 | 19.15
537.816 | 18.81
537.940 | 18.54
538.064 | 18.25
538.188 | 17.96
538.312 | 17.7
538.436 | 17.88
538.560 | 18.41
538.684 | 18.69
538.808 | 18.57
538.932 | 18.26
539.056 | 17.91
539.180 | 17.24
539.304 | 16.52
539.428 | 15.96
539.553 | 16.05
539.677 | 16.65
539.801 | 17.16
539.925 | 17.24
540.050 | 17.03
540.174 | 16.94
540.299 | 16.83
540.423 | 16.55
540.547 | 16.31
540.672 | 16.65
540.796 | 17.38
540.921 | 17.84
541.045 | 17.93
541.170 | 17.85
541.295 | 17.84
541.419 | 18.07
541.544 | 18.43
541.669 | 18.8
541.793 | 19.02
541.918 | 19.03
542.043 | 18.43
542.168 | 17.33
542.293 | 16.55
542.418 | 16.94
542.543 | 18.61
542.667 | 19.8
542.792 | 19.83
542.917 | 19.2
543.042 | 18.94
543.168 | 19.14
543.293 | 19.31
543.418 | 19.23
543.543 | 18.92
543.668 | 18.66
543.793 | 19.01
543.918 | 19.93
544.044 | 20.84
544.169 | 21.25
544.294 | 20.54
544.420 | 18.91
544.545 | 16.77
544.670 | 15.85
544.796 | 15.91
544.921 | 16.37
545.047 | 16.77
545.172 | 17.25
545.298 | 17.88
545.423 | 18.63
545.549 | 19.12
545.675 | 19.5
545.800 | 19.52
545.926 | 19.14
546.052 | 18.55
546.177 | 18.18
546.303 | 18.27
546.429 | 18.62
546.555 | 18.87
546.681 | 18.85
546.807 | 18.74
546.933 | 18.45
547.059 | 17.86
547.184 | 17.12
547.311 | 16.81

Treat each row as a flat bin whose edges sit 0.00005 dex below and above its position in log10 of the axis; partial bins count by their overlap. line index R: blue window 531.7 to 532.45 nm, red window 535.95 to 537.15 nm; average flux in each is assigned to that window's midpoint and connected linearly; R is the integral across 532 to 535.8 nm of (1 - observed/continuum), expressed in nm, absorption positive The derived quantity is 0.21 nm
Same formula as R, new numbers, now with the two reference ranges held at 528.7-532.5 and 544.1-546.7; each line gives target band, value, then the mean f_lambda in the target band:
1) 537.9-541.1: 0.232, 17.4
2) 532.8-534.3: 0.172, 17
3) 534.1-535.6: 0.027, 18.7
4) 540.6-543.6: 0.030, 18.4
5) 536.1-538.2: 0.072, 18.3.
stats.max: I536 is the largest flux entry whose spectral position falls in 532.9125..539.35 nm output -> 20.39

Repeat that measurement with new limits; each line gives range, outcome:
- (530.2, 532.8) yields 22.56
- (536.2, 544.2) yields 21.25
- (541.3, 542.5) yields 19.03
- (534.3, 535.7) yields 19.96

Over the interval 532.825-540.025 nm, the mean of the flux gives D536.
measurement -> 18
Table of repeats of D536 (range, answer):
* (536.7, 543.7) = 17.9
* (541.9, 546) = 18.6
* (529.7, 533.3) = 18.7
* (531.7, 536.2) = 18.2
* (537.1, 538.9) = 18.1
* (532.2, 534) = 17.1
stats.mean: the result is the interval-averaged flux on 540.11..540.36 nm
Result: 16.9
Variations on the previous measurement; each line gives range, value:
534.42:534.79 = 19.8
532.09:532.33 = 19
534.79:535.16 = 19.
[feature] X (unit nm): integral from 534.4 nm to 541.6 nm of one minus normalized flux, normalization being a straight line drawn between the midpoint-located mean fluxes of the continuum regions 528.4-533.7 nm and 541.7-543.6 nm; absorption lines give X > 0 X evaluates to 0.25 nm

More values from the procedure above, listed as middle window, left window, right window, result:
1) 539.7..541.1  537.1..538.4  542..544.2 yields 0.107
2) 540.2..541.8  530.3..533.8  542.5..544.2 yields 0.142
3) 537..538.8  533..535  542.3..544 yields 0.046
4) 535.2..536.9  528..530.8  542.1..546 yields -0.011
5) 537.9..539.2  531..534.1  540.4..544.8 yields 0.006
